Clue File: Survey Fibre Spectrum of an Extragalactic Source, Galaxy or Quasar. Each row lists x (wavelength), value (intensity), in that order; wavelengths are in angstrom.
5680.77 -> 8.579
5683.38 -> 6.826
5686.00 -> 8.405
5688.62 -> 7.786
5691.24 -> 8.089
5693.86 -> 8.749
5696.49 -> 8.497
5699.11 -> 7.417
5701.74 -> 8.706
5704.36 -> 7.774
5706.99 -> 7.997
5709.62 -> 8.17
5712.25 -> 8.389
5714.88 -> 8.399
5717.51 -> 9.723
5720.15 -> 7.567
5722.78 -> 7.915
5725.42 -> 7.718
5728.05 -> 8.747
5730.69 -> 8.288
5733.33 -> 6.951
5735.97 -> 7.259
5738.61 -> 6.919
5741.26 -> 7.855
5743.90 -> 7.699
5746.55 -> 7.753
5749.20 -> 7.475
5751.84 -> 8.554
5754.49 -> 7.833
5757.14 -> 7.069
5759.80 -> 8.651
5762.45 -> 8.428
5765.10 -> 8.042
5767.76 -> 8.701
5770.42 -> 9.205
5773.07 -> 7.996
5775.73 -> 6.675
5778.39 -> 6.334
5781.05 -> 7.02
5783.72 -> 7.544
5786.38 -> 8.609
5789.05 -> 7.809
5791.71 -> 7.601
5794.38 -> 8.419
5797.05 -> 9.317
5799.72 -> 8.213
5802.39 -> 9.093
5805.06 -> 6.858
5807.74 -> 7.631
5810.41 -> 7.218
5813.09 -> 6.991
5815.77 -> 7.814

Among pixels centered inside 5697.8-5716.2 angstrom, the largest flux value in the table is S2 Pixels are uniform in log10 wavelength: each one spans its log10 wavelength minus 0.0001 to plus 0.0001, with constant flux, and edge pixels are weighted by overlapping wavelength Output 8.706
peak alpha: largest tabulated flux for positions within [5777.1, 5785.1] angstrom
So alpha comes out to 7.544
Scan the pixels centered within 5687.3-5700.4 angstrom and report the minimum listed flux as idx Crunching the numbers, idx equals 7.417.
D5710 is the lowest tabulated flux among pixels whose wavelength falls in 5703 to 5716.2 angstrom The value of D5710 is 7.774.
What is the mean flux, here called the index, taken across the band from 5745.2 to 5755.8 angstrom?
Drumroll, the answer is 7.9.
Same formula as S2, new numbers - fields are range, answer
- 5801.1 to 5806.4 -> 9.093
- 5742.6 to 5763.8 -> 8.651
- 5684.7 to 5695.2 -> 8.749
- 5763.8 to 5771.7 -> 9.205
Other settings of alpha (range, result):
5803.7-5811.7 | 7.631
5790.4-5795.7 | 8.419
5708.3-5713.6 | 8.389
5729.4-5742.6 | 8.288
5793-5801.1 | 9.317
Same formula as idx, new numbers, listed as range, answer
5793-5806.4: 6.858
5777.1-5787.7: 6.334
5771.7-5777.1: 6.675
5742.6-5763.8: 7.069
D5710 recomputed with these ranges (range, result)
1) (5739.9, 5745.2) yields 7.699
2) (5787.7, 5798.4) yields 7.601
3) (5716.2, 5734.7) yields 6.951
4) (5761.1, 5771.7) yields 8.042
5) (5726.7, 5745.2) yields 6.919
